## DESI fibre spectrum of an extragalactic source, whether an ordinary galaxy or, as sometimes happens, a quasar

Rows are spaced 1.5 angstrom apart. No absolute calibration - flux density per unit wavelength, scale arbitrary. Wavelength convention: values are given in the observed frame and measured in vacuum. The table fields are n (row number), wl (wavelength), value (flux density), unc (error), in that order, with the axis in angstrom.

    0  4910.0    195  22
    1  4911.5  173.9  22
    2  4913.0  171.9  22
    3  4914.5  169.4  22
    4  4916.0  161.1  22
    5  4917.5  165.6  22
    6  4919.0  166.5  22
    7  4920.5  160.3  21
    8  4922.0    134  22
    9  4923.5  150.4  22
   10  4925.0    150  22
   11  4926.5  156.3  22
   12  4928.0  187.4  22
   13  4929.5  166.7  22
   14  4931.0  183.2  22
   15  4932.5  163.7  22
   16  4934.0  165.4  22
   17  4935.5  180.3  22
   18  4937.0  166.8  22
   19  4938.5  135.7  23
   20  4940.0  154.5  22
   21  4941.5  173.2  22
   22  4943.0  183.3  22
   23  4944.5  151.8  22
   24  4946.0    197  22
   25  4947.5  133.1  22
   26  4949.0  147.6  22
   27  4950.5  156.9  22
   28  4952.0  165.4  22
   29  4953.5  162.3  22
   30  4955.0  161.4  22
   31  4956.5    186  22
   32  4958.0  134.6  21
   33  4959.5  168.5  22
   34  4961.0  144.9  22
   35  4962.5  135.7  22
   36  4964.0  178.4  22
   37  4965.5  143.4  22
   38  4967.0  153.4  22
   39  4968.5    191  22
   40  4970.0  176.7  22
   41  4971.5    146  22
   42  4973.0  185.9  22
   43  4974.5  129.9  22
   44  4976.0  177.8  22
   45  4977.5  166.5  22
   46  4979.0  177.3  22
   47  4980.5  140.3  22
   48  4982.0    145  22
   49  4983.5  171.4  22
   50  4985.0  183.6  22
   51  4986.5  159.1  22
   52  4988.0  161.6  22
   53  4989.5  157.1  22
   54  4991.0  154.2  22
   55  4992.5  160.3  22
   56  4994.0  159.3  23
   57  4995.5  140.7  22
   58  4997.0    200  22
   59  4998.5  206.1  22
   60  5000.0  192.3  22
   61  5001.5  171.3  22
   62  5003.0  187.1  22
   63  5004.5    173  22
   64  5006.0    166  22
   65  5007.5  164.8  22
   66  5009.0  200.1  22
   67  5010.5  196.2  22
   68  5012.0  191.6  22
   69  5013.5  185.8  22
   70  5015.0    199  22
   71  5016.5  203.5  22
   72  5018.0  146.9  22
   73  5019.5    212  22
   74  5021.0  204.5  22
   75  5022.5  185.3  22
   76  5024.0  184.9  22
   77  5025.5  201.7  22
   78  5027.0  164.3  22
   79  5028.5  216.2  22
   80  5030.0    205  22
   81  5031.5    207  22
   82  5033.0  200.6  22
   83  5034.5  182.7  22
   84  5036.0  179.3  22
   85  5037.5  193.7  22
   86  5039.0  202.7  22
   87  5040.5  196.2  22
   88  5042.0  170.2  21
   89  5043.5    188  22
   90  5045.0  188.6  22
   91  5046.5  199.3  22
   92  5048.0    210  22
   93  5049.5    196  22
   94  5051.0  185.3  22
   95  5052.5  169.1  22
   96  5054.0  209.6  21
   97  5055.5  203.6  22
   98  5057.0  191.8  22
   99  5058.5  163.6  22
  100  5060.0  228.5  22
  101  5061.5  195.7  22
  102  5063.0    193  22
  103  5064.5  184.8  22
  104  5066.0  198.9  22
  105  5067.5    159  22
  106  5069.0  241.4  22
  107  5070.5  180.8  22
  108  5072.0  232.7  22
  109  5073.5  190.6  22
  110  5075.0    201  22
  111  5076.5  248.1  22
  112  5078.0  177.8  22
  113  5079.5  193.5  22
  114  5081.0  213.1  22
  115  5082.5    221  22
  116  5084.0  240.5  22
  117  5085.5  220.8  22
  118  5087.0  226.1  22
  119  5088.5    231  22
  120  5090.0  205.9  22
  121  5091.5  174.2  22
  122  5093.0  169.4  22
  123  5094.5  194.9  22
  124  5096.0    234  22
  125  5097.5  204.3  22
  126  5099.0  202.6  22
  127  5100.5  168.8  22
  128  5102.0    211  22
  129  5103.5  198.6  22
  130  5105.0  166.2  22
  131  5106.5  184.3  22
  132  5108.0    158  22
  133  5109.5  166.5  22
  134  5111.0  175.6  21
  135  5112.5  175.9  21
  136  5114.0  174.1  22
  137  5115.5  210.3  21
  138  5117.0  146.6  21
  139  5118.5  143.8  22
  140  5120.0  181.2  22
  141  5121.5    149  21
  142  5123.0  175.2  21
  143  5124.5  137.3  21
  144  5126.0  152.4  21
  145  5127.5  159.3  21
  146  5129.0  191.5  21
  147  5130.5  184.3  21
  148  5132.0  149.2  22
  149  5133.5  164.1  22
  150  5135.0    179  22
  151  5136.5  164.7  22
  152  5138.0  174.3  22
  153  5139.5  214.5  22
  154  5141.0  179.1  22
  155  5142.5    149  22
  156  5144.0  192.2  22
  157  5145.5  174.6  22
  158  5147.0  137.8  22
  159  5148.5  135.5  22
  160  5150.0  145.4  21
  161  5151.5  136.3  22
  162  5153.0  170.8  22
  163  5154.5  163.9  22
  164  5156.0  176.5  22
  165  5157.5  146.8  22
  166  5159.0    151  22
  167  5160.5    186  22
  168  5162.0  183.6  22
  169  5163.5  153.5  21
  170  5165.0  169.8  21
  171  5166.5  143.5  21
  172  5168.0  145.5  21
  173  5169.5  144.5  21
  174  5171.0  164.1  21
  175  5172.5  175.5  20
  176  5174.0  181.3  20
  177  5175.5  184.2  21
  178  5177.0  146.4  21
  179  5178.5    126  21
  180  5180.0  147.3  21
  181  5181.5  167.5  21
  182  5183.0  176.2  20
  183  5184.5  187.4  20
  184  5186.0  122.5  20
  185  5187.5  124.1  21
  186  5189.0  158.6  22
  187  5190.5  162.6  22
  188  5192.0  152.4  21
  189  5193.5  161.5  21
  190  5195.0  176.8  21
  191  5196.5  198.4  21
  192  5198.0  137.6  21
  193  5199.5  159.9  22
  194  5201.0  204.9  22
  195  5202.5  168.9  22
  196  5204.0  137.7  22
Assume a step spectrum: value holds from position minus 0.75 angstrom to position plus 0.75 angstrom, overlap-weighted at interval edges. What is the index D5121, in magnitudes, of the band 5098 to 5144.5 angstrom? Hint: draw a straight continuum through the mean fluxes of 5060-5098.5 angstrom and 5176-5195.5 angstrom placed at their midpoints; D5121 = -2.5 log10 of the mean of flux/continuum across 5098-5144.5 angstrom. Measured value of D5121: 0.07 mag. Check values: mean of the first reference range 206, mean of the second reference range 155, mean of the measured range 174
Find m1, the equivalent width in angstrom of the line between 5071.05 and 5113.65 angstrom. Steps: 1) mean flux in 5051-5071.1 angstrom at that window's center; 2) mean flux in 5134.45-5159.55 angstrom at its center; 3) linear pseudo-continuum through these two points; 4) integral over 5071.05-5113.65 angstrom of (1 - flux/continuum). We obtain -3.74 angstrom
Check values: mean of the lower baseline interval 194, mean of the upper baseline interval 164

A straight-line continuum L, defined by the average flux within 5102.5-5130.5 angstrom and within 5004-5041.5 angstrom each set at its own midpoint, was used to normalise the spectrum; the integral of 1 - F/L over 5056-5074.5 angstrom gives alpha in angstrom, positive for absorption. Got -1.6 angstrom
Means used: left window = 191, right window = 170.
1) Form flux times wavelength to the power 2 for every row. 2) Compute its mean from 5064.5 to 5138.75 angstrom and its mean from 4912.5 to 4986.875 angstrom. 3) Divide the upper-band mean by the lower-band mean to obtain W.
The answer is 1.23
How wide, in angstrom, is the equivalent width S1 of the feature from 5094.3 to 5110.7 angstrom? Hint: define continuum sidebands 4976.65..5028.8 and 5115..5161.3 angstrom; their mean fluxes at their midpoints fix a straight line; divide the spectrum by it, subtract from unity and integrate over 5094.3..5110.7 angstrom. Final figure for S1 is -2.0 angstrom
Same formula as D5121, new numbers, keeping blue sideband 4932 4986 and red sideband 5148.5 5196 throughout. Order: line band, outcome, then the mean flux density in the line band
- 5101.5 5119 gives -0.104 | 176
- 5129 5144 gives -0.101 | 175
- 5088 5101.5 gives -0.231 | 198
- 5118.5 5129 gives -0.005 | 160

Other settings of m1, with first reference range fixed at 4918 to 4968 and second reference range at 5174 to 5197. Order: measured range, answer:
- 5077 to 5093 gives -4.9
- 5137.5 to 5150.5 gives -0.6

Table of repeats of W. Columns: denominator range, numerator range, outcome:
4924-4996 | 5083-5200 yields 1.14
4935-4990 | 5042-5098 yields 1.30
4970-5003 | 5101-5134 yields 1.08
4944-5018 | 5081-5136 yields 1.15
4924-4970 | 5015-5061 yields 1.23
